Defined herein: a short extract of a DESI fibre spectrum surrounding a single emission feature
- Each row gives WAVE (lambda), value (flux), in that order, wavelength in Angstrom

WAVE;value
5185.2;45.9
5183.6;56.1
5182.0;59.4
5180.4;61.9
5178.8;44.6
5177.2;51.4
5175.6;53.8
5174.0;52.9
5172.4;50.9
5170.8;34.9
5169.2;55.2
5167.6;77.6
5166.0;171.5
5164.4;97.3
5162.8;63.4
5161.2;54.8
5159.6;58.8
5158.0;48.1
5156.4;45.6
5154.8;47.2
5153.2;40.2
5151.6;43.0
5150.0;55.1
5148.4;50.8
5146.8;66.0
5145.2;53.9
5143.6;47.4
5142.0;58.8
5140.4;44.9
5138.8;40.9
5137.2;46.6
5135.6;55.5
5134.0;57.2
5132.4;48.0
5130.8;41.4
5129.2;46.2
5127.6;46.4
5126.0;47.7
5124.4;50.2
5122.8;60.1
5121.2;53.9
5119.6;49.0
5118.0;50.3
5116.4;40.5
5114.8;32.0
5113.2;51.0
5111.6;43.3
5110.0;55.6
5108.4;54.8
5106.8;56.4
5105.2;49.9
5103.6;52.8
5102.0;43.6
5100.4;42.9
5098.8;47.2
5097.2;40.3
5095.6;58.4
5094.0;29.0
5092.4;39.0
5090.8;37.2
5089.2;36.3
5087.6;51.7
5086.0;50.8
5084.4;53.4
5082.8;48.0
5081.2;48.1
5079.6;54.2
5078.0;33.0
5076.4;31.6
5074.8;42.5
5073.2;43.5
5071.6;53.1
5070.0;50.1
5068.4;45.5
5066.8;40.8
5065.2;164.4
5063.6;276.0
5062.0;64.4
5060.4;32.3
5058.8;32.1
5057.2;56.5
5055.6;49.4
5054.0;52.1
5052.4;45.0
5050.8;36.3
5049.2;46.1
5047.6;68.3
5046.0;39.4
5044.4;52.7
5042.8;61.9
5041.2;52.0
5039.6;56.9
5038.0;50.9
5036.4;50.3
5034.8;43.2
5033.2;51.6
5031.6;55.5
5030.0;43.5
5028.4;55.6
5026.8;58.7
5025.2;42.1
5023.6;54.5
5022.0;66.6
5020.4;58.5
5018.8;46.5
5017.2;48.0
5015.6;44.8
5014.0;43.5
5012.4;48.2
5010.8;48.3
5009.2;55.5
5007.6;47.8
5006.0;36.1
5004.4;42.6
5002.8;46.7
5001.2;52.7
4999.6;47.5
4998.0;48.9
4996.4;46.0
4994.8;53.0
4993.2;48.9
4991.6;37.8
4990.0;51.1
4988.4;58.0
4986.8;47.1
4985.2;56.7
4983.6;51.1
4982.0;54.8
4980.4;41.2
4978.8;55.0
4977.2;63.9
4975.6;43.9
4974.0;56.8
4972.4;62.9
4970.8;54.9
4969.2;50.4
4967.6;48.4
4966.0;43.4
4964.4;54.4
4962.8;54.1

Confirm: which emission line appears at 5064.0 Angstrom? H-beta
